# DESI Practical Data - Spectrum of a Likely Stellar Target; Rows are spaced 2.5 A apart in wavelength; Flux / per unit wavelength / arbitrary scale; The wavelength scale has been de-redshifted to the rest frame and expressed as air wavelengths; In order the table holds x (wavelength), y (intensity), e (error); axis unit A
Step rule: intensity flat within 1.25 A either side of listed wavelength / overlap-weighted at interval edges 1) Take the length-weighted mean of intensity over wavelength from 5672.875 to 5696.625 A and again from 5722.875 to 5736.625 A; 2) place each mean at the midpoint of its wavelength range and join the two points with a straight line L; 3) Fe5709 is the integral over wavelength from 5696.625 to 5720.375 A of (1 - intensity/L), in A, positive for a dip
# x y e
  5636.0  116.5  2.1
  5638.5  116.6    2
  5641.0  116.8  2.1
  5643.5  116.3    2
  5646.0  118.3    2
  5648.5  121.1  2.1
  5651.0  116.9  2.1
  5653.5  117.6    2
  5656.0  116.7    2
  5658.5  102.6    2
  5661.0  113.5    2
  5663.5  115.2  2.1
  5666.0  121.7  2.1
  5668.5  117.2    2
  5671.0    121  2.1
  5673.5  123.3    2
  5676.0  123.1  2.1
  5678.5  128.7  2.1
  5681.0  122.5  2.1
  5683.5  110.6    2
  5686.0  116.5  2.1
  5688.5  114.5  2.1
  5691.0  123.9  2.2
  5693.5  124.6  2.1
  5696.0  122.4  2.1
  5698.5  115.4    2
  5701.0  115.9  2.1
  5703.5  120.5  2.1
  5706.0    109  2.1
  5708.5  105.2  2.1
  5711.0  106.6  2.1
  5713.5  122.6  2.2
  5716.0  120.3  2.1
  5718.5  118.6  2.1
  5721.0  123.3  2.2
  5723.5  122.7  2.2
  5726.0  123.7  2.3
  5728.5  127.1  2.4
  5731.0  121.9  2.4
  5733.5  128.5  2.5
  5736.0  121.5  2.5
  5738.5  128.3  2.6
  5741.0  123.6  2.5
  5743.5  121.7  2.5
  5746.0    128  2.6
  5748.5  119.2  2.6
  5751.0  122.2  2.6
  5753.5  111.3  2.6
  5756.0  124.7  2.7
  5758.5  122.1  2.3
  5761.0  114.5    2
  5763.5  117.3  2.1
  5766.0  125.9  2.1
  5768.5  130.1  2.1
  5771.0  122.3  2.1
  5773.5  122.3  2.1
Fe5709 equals 1.4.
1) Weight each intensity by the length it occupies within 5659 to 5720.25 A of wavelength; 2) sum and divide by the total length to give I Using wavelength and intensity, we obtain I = 118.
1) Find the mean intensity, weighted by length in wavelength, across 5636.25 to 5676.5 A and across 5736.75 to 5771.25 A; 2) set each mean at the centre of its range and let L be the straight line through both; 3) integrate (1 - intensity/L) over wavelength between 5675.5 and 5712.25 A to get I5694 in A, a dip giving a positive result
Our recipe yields 0.6 A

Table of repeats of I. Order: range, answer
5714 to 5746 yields 124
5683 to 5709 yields 117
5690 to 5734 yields 119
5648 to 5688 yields 118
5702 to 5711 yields 111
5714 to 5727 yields 122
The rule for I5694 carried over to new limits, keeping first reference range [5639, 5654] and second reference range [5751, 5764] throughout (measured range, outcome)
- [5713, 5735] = -0.9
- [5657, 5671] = 0.4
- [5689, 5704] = -0.3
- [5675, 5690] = -0.2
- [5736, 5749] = -0.6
